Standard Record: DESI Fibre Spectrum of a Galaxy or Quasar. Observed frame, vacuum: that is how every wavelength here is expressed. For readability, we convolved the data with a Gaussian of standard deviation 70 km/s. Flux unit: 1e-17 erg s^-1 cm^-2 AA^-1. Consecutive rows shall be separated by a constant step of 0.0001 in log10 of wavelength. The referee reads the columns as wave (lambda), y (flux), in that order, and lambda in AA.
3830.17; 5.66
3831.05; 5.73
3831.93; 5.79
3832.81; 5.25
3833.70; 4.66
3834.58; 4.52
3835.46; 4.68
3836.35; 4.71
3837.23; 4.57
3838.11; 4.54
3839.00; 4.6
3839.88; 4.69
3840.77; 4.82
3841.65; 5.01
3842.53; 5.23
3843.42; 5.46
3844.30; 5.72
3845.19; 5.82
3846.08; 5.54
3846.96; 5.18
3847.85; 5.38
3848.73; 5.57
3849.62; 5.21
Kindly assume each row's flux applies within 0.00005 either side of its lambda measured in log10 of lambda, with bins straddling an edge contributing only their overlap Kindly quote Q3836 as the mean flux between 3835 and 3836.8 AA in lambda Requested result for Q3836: 4.69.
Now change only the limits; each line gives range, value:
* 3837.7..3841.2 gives 4.65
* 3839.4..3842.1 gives 4.85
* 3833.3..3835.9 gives 4.63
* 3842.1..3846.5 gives 5.54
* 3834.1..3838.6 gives 4.6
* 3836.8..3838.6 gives 4.55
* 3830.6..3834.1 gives 5.37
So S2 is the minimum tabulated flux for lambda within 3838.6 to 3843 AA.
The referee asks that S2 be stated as 4.6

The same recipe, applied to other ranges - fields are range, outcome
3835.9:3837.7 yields 4.57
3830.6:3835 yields 4.52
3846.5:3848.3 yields 5.18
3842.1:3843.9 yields 5.23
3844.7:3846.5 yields 5.54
